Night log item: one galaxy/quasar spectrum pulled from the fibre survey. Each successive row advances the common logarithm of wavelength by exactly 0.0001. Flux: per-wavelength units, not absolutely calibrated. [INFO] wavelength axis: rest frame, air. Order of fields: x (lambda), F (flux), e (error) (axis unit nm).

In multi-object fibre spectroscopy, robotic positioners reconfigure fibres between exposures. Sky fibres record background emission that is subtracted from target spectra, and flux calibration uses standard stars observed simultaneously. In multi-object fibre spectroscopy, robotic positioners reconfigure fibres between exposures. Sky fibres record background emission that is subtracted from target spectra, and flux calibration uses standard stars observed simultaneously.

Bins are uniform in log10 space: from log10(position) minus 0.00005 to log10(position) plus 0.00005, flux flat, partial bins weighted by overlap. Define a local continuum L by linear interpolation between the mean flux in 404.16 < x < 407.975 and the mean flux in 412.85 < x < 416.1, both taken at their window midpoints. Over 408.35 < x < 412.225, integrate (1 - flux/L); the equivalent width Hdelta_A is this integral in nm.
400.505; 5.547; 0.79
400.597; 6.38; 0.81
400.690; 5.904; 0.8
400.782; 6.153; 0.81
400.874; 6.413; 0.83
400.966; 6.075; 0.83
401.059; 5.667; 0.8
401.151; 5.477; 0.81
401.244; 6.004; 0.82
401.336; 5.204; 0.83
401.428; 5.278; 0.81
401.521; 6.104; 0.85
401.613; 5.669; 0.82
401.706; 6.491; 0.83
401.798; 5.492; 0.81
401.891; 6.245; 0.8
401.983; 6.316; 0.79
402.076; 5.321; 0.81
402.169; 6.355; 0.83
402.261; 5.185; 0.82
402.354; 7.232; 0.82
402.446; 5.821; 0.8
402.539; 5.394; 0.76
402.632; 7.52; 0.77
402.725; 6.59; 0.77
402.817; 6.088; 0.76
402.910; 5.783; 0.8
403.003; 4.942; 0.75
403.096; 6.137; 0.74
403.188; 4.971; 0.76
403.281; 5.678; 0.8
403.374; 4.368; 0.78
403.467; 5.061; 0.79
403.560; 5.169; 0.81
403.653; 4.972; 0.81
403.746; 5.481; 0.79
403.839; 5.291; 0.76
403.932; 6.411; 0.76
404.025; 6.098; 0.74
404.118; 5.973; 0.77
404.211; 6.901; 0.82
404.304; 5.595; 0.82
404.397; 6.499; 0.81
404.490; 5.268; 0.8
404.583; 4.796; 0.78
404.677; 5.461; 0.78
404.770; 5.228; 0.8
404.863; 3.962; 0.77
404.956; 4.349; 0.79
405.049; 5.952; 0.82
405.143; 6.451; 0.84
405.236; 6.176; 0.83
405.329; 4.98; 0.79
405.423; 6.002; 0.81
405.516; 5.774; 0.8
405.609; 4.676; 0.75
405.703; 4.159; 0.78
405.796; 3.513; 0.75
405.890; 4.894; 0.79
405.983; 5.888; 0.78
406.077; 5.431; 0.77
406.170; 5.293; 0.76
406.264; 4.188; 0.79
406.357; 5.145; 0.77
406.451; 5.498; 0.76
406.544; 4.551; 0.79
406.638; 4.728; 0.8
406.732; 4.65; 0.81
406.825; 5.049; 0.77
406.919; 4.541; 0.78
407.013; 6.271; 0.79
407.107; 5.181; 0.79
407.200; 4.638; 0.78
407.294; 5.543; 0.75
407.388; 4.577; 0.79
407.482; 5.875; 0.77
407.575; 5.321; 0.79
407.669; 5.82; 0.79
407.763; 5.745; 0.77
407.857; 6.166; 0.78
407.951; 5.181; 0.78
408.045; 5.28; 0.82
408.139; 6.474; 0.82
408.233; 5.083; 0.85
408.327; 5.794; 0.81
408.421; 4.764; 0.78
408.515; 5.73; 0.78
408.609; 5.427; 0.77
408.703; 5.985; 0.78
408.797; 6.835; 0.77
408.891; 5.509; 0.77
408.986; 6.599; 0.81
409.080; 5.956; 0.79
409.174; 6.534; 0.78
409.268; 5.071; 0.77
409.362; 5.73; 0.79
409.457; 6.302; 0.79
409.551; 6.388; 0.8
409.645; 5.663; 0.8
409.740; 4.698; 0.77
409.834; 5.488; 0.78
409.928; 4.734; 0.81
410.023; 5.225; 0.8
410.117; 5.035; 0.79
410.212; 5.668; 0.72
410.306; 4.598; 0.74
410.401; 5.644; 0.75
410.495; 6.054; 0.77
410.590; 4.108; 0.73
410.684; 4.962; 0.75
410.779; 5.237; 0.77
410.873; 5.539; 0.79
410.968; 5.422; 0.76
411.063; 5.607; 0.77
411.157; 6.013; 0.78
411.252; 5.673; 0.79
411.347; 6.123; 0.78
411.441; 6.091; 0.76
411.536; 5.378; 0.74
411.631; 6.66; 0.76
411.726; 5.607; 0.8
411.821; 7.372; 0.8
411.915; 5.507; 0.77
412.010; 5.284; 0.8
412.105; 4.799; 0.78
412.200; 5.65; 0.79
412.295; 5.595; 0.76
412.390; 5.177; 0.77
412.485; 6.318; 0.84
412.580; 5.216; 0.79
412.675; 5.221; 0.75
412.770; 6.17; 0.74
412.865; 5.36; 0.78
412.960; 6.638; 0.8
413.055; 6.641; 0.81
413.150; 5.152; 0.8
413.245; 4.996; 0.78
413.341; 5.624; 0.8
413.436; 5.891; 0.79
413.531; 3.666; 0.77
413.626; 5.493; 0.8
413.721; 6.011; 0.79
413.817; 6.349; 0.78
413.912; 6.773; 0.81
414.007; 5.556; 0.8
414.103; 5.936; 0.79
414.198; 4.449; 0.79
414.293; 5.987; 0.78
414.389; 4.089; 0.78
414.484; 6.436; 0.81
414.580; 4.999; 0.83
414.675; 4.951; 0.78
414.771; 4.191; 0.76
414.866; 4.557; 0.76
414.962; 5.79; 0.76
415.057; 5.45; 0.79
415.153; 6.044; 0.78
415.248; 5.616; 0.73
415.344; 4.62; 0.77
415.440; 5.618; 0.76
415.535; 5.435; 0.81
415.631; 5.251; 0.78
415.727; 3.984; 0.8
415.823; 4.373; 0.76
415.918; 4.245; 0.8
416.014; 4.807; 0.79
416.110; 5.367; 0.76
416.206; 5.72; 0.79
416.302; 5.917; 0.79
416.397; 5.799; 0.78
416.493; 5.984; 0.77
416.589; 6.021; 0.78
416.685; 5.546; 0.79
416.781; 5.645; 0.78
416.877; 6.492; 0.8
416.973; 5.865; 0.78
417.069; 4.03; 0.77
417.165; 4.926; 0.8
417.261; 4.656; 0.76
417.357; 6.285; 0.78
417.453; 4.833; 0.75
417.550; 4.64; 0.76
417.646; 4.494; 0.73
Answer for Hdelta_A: -0.24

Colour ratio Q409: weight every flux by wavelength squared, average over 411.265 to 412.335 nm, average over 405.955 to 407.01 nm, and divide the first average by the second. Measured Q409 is 1.2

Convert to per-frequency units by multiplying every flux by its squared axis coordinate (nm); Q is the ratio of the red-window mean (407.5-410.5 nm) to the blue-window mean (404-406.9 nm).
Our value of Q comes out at 1.1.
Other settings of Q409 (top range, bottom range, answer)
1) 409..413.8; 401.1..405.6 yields 1.02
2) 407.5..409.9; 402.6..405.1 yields 1.06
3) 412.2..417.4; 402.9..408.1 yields 1.07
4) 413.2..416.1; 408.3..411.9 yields 0.95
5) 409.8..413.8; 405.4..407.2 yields 1.14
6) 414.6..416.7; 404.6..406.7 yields 1.08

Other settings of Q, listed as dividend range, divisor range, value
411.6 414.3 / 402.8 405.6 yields 1.08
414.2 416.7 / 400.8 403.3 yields 0.95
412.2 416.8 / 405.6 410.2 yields 1.04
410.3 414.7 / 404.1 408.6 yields 1.08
